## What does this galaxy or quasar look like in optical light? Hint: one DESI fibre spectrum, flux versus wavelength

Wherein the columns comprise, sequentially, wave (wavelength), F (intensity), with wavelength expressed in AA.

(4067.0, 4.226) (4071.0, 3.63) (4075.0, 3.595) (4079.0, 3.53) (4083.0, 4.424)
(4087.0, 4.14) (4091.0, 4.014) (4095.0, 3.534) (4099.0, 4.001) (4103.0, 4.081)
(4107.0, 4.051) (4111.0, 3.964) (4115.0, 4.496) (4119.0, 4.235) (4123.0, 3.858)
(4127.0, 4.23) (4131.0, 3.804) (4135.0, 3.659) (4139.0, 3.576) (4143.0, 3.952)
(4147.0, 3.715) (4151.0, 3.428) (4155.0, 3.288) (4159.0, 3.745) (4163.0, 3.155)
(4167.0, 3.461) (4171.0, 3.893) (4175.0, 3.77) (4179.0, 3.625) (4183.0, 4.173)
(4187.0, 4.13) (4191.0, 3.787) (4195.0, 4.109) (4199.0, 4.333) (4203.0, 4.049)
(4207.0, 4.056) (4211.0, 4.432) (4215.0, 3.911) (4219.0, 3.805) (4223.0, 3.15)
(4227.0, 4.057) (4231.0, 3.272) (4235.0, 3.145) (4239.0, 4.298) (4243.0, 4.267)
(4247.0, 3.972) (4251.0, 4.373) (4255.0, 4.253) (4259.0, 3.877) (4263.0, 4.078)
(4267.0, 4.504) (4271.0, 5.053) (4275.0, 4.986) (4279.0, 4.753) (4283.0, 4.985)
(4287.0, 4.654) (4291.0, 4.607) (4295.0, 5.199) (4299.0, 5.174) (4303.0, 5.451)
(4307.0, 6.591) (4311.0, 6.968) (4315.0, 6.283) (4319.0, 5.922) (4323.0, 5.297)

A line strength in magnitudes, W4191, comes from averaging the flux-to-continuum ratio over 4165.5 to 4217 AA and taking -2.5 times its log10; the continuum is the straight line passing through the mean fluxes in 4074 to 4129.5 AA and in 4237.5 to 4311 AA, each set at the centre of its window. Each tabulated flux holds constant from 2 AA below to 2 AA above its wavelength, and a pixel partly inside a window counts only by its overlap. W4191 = 0.11 mag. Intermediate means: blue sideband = 4.02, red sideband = 4.79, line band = 3.98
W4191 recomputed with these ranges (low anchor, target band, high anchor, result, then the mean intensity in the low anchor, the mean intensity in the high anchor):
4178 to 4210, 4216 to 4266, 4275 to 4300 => 0.153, 4.06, 4.89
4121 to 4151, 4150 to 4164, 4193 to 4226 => 0.129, 3.8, 3.98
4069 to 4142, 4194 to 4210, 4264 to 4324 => 0.123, 3.93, 5.34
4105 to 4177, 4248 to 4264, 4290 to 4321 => 0.248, 3.79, 5.81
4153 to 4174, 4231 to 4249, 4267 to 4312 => 0.186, 3.52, 5.24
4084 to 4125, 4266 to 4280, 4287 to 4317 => 0.124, 4.05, 5.68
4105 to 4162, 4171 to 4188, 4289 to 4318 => 0.120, 3.84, 5.76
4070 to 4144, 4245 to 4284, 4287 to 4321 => 0.197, 3.94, 5.71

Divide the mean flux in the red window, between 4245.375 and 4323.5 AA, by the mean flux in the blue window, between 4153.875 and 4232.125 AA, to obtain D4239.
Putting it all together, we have 1.32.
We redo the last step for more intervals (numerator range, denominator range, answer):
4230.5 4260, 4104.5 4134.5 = 0.97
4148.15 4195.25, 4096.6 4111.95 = 0.92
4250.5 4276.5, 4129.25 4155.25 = 1.22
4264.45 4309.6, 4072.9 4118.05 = 1.28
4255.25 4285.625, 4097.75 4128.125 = 1.11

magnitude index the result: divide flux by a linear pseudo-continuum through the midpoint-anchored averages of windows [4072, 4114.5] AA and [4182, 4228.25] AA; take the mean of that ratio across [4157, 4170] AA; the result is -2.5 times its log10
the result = 0.143 mag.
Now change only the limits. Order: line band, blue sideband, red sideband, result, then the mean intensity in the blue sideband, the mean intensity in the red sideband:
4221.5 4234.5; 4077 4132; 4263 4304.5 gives 0.31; 4.03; 4.89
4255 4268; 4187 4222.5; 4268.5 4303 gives 0.13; 4.03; 4.95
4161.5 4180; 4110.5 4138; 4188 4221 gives 0.13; 4.02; 4.06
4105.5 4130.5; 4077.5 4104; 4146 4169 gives -0.10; 3.96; 3.45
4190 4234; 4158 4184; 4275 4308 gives 0.07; 3.67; 5.12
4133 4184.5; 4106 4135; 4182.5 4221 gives 0.12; 4.06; 4.07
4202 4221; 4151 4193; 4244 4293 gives -0.01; 3.69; 4.5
